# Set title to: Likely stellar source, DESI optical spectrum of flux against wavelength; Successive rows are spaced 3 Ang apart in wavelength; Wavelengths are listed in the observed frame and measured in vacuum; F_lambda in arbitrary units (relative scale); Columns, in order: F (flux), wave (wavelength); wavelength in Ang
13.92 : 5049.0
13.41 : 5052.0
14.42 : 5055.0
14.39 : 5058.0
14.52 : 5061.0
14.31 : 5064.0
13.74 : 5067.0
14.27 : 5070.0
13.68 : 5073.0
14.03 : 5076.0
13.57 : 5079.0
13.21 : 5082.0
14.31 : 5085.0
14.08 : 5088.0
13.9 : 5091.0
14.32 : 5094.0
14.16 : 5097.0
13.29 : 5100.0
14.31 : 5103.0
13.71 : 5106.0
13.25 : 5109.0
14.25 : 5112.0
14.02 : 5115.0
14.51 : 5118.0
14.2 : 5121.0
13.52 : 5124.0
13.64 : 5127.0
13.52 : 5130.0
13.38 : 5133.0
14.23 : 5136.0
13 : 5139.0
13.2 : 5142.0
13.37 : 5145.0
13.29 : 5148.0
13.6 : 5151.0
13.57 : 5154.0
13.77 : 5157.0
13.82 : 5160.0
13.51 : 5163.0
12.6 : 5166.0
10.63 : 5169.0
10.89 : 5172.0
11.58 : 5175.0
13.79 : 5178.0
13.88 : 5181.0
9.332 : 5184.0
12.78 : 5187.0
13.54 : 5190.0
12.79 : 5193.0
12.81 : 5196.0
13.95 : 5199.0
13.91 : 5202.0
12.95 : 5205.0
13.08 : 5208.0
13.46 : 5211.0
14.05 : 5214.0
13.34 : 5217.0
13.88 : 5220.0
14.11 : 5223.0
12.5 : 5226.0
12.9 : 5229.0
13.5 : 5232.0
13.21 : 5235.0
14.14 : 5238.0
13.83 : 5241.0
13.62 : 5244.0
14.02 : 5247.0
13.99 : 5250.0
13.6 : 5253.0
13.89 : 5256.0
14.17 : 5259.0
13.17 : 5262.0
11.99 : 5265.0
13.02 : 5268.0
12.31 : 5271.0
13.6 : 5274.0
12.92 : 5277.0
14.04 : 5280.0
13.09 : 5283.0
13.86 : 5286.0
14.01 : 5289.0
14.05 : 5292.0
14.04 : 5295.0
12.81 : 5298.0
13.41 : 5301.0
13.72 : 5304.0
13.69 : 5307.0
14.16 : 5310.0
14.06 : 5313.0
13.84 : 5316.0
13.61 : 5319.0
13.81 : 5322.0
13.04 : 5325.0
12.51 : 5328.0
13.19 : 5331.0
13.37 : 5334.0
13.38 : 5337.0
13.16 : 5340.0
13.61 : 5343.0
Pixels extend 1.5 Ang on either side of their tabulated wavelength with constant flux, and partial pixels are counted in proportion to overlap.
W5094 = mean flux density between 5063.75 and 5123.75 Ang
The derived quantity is 13.9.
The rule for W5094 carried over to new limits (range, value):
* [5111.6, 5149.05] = 13.7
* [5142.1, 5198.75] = 12.8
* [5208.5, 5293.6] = 13.5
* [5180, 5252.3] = 13.3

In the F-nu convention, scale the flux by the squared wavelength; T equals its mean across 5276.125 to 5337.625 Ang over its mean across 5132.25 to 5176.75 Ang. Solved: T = 1.11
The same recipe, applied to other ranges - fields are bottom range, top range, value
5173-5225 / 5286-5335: 1.08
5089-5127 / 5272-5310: 1.05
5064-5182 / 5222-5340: 1.06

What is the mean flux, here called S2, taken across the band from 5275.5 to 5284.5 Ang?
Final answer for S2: 13.3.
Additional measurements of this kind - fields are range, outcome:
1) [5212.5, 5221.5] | 13.8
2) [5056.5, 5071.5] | 14.2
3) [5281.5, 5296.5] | 13.8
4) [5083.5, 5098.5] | 14.2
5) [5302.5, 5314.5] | 13.9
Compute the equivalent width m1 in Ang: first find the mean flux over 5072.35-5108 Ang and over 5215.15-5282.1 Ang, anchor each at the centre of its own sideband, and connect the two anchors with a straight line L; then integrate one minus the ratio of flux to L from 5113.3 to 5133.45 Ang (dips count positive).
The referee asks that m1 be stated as -0.1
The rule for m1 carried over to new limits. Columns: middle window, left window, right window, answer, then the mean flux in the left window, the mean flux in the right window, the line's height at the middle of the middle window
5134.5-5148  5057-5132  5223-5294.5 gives 0.37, 13.9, 13.5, 13.8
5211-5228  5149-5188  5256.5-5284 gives -0.87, 12.6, 13.2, 12.9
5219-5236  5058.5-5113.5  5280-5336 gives 0.47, 13.9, 13.6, 13.7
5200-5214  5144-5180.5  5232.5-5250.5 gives -0.06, 12.9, 13.8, 13.4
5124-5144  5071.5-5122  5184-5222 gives 0.28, 13.9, 13.2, 13.7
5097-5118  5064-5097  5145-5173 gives -0.45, 13.9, 12.9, 13.6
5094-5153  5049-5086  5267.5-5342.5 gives 0.60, 14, 13.5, 13.9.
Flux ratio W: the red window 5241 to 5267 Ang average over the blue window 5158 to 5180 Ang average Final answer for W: 1.1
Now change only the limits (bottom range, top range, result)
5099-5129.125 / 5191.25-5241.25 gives 0.97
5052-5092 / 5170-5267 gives 0.94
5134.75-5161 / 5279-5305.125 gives 1.01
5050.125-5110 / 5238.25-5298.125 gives 0.97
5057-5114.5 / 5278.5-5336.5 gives 0.97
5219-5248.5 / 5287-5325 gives 1.01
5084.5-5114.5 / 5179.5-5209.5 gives 0.92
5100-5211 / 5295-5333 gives 1.02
